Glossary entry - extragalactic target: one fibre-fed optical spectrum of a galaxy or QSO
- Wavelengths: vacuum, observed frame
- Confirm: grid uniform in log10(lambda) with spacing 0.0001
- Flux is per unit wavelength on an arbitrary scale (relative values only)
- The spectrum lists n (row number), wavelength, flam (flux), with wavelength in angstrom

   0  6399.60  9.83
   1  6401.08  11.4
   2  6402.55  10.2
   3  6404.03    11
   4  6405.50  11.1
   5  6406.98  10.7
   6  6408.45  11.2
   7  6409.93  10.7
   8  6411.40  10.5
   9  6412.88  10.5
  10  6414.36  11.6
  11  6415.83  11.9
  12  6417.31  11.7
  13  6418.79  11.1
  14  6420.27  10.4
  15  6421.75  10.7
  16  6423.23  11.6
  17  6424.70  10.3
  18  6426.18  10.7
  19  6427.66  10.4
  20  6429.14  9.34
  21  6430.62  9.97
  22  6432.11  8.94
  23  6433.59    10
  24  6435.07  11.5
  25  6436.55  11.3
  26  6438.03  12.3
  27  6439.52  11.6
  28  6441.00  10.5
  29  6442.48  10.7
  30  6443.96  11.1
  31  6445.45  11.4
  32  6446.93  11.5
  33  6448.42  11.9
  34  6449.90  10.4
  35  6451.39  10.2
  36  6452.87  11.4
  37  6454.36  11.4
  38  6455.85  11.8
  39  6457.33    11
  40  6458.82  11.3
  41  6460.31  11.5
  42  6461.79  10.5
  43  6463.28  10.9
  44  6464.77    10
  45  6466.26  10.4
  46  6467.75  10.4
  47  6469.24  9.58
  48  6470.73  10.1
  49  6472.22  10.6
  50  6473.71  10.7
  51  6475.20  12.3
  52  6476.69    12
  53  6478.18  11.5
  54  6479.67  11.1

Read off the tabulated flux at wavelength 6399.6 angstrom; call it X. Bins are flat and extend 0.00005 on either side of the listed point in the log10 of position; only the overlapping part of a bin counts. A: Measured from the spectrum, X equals 9.83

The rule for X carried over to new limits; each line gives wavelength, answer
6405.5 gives 11.1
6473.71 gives 10.7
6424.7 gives 10.3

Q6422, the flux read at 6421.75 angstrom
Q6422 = 10.7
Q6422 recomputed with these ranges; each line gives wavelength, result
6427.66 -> 10.4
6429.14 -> 9.34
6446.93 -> 11.5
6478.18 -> 11.5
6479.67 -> 11.1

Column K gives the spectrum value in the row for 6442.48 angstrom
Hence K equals 10.7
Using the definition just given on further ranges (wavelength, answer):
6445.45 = 11.4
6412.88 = 10.5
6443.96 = 11.1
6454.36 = 11.4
